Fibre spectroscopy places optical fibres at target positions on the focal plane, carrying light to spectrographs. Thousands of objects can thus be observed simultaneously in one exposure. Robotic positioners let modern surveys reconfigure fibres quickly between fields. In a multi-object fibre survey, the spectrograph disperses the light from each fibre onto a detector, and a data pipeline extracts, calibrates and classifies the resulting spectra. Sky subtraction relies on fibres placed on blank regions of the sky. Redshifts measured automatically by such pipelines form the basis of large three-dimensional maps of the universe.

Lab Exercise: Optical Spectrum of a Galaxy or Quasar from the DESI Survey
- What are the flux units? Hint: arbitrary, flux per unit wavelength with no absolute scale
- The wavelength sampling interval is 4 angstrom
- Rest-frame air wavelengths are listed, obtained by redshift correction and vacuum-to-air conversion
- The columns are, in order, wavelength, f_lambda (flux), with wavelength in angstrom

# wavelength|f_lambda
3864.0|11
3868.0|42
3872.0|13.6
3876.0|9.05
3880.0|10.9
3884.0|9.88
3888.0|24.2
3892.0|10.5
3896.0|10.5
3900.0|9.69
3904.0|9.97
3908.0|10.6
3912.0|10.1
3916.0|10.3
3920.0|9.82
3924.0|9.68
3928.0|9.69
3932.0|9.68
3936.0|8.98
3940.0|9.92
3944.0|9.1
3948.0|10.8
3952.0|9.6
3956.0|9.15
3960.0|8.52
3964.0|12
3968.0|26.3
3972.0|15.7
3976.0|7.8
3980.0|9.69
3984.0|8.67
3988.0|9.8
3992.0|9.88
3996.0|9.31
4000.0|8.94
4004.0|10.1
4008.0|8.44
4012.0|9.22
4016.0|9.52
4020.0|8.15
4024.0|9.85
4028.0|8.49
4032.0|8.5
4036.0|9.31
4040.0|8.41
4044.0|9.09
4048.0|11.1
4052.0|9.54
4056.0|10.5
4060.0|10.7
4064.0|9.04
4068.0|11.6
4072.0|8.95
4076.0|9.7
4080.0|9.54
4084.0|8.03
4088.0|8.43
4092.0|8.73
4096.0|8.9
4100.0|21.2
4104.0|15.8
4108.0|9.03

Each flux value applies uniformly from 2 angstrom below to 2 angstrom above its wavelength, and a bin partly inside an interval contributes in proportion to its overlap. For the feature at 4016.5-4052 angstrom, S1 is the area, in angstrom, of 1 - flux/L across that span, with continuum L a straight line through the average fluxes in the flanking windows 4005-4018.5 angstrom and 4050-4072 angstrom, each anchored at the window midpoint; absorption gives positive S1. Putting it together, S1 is 1.61 angstrom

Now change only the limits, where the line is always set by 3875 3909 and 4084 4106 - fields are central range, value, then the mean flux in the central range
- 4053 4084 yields 5.8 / 9.86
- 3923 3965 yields 7.8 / 9.69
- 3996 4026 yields 7.1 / 9.18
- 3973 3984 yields 2.4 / 9.36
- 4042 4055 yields 2.3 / 9.96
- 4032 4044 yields 3.2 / 8.84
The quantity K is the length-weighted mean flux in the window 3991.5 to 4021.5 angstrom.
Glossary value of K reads 9.18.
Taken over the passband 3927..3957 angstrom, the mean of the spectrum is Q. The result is 9.63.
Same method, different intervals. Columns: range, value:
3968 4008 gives 10.7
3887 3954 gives 10.6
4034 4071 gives 9.89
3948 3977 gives 12.8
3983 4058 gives 9.31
